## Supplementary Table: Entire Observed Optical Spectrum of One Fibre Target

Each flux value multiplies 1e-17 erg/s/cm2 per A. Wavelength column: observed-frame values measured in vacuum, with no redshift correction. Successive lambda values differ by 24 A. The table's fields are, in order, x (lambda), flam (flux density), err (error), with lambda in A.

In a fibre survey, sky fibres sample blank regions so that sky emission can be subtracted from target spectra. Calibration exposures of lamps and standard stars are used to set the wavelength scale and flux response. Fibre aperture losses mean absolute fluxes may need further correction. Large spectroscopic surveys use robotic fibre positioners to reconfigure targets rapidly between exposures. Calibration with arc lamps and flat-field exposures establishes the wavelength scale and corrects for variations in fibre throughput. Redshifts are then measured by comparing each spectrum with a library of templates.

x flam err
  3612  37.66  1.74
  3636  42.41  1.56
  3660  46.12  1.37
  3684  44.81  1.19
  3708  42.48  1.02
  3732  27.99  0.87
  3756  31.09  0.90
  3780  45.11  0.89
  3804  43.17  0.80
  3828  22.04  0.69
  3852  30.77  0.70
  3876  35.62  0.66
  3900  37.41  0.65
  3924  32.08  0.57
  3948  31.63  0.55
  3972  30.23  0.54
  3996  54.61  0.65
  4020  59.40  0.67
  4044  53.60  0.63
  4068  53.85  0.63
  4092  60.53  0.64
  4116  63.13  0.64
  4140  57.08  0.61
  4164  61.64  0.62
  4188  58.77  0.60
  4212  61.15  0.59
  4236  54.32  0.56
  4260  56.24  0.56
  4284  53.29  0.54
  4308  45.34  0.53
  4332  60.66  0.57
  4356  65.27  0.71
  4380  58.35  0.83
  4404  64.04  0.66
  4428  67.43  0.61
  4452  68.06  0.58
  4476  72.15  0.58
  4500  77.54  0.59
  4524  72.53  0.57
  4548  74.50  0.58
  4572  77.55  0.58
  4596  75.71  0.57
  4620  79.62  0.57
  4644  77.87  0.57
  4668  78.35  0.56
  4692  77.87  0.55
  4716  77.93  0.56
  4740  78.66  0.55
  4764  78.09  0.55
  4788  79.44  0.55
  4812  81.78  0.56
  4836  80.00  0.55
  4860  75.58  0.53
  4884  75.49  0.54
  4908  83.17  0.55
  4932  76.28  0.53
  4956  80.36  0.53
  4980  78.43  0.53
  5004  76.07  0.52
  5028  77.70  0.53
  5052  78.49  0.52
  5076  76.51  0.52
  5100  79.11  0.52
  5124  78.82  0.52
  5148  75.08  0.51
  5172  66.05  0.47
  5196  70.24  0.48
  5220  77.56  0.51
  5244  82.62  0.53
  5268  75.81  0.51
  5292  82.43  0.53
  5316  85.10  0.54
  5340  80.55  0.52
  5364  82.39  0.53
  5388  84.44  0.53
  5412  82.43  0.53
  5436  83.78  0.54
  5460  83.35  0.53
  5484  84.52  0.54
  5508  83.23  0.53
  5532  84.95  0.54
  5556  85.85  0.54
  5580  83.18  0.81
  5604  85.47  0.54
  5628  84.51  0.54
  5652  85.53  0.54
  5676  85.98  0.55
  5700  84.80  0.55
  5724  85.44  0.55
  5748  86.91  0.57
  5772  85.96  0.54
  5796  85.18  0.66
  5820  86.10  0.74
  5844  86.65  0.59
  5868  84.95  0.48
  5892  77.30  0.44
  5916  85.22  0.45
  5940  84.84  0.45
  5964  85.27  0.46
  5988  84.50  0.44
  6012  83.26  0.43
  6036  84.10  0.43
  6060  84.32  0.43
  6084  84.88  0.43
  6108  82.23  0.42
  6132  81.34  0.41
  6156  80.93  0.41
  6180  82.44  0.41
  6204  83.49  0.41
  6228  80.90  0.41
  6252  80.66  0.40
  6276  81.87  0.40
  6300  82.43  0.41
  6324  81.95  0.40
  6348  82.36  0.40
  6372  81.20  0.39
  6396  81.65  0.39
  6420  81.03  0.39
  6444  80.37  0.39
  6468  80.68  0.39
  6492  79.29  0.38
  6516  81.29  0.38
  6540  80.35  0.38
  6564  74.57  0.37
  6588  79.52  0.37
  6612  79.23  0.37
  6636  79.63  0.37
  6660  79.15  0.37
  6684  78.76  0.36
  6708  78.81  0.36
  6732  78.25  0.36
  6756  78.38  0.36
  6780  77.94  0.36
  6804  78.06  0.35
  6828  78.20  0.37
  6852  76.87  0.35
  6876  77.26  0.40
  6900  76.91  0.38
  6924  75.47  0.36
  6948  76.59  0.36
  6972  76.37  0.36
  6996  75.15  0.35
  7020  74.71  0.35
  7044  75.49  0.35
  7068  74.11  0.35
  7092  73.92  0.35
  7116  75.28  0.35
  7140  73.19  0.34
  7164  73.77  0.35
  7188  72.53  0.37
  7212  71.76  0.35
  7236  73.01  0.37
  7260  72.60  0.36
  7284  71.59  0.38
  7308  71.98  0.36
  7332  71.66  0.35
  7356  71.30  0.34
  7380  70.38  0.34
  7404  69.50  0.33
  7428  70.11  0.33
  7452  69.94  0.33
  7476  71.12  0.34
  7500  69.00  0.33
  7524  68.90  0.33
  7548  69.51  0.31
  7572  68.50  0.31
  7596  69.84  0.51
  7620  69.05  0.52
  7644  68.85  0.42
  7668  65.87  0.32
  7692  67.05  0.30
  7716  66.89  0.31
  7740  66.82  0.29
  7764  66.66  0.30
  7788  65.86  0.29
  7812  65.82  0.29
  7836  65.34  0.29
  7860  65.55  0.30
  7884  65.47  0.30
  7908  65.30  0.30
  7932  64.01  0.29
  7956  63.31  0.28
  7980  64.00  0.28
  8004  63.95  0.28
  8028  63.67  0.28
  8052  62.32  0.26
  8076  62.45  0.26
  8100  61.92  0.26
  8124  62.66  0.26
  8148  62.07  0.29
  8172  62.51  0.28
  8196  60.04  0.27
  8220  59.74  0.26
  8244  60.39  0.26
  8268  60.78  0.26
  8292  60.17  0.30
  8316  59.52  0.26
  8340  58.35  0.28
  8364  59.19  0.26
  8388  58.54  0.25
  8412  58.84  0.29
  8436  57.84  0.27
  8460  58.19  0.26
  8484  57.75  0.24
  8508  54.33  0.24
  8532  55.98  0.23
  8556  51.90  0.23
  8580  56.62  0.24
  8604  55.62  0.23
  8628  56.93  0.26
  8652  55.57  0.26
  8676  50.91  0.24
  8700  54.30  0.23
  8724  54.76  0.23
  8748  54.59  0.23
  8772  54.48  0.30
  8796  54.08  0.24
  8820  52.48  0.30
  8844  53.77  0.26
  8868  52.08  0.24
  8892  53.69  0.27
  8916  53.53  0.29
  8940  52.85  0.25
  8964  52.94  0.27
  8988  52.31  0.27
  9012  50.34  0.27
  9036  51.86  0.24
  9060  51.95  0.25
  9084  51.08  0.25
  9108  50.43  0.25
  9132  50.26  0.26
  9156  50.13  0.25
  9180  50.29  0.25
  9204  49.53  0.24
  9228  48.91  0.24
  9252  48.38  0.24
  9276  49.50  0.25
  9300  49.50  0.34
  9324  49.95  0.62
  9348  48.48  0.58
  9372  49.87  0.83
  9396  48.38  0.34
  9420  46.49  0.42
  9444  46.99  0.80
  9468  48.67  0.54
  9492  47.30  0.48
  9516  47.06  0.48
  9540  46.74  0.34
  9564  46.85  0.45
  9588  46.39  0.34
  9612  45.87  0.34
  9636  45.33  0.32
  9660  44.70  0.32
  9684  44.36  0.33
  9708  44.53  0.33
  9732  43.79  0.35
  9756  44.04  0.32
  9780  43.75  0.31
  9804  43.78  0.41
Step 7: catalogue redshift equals 0.000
